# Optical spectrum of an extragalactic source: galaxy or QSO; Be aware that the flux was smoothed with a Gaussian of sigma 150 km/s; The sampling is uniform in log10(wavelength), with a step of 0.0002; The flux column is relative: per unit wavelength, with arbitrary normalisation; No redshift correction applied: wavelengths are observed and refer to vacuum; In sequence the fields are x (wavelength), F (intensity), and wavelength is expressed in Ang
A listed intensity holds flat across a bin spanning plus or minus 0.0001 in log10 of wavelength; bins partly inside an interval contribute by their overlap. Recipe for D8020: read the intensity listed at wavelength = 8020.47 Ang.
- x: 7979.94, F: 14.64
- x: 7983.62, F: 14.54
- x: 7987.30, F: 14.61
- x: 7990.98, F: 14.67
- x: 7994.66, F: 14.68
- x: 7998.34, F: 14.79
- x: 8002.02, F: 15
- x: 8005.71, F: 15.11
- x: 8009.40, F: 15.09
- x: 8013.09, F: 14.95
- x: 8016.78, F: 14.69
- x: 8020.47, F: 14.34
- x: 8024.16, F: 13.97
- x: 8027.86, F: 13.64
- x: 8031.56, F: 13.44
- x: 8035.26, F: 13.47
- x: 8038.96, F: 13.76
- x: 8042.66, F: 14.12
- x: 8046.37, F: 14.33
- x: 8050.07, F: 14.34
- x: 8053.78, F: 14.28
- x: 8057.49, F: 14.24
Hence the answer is 14.34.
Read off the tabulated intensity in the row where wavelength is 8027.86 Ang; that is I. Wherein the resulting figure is 13.64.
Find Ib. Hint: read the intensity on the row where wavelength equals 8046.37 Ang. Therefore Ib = 14.33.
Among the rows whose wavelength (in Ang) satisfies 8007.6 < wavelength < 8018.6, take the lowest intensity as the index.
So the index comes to 14.69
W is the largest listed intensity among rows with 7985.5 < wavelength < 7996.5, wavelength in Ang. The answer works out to 14.68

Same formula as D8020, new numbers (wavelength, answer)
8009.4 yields 15.09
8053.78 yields 14.28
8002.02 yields 15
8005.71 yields 15.11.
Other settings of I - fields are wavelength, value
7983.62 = 14.54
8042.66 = 14.12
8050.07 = 14.34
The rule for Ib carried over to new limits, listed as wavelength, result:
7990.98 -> 14.67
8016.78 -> 14.69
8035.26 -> 13.47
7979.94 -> 14.64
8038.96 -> 13.76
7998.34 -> 14.79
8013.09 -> 14.95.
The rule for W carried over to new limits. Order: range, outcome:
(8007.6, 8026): 15.09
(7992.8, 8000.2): 14.79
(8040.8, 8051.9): 14.34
